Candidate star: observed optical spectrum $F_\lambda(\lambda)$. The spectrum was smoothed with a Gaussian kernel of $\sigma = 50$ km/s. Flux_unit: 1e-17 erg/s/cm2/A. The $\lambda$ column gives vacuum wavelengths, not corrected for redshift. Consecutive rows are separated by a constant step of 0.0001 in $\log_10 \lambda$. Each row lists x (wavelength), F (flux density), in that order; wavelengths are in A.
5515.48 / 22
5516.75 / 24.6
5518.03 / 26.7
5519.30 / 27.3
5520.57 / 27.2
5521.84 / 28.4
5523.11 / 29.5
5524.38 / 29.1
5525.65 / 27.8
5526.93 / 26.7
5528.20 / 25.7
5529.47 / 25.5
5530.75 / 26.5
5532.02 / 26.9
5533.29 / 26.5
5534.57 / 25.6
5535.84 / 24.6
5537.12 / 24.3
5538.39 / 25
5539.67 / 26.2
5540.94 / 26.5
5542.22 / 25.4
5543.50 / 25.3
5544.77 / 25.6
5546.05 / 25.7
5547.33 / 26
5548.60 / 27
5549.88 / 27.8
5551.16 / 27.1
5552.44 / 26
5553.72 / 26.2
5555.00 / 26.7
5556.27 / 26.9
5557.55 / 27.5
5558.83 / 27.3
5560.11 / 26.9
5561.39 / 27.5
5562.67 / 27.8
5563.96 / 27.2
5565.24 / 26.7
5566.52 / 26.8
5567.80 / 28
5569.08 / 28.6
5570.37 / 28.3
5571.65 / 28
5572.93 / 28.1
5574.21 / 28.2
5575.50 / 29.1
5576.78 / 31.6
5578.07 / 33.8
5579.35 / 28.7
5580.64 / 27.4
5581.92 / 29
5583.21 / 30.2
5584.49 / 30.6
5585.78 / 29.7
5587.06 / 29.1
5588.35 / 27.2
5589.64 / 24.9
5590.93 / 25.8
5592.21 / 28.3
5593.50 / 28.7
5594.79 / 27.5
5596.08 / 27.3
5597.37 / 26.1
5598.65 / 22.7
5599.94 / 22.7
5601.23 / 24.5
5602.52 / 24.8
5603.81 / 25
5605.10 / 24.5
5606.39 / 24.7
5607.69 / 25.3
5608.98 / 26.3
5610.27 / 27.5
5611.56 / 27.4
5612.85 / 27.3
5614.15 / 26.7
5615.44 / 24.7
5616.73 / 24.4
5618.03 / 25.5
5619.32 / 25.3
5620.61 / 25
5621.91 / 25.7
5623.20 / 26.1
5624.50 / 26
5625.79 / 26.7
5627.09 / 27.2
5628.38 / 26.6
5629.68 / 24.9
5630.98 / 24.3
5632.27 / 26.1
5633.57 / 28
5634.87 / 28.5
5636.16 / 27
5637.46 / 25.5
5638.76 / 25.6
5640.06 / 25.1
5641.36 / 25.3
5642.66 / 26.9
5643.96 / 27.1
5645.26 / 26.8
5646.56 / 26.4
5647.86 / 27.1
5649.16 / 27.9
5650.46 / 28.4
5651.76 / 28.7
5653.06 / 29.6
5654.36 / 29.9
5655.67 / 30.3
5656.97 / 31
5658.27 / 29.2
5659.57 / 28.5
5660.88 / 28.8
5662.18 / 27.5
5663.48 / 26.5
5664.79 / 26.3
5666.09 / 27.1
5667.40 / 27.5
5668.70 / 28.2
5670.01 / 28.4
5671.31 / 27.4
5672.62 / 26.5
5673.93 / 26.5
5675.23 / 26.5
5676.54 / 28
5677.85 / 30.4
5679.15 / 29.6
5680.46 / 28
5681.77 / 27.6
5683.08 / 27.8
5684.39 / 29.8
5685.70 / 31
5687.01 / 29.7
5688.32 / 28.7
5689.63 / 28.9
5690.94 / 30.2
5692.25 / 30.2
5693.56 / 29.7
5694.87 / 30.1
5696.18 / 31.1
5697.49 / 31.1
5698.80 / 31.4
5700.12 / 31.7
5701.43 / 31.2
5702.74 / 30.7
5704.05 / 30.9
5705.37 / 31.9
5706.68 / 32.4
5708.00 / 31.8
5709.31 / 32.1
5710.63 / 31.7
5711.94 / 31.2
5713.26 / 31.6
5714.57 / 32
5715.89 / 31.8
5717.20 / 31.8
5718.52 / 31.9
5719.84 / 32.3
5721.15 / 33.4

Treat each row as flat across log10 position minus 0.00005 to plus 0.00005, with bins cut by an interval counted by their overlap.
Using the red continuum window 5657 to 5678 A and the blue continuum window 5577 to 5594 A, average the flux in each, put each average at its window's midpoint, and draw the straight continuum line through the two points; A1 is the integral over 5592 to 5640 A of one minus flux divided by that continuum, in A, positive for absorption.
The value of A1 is 4.18 A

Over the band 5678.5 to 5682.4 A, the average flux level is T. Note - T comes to 28.4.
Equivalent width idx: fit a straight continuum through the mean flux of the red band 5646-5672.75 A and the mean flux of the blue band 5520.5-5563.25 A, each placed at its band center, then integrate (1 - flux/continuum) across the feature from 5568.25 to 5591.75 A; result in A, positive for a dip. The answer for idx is -1.4 A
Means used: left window 26.6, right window 28.2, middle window 28.8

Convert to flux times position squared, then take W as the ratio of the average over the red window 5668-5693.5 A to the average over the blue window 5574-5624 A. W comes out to 1.1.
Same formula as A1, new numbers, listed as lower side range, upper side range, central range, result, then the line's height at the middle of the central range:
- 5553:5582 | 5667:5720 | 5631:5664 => 1.9 A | 29.3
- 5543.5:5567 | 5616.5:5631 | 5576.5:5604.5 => -1.3 A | 26.2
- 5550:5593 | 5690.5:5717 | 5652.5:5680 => 1.9 A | 30.4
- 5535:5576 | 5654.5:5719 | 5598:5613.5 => 1.5 A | 27.9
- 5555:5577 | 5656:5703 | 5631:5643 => 0.9 A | 28.5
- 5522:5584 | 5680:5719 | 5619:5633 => 1.5 A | 29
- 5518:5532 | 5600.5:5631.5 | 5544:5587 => -2.2 A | 26.6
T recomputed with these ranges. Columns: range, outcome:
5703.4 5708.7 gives 31.7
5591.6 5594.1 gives 28.5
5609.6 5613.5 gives 27.4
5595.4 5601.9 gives 24.7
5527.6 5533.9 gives 26.2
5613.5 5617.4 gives 25.2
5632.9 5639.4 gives 26.9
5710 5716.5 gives 31.7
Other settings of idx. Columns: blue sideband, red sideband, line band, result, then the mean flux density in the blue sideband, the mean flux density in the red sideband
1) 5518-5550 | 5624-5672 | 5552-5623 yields -0.4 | 26.5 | 27.4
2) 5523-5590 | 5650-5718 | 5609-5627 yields 1.5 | 27.4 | 29.6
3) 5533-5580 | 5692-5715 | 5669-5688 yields 1.4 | 27.2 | 31.3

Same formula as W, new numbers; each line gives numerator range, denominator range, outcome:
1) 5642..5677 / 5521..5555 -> 1.10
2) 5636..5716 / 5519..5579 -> 1.12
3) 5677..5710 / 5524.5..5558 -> 1.22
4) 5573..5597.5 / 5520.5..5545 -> 1.10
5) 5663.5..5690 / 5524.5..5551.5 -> 1.13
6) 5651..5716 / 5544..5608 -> 1.13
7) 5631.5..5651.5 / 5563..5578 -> 0.97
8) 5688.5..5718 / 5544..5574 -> 1.21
